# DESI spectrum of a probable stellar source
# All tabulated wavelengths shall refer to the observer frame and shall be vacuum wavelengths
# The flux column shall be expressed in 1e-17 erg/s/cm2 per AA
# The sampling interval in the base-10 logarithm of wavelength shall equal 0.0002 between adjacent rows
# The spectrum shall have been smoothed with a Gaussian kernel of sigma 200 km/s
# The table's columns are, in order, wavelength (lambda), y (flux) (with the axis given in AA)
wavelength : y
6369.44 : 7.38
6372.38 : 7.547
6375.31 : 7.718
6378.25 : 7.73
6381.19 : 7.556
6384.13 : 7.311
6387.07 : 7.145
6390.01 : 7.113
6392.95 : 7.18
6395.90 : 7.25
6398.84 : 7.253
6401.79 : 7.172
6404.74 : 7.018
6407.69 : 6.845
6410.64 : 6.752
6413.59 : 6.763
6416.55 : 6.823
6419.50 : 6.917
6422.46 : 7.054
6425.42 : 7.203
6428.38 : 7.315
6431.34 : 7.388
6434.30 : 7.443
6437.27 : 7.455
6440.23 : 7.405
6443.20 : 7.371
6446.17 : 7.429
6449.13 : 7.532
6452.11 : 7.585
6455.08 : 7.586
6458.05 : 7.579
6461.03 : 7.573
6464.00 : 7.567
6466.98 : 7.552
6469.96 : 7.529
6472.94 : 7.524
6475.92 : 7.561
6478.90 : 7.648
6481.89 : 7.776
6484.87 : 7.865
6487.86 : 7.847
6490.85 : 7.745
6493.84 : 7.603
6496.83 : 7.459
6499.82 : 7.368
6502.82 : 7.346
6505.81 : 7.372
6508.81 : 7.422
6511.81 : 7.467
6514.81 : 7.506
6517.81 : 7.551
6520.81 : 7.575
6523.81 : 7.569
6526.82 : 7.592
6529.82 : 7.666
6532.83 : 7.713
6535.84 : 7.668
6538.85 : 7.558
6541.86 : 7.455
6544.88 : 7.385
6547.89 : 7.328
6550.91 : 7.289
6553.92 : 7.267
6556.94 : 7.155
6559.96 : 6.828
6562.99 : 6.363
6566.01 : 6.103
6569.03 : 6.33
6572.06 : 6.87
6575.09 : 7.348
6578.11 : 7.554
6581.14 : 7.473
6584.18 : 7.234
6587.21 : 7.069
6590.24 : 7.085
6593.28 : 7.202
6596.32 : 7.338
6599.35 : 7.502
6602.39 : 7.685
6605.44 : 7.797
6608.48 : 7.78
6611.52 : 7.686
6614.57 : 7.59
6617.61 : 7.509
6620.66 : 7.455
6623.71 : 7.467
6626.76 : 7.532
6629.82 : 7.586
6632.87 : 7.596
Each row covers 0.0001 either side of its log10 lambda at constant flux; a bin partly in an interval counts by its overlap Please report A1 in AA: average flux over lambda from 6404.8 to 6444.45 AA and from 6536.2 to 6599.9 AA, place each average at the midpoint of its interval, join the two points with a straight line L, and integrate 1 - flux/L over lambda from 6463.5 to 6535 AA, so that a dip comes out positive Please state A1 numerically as -4.5 AA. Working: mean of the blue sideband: 7.13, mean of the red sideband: 7.13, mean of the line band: 7.58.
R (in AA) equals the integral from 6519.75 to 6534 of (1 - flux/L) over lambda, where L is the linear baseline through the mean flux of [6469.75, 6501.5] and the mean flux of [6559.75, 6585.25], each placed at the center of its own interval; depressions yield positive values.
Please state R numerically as -0.7 AA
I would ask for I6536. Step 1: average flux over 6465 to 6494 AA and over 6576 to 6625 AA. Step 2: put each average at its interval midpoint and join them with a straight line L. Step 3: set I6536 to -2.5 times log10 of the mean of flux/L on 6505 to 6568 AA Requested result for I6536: 0.04 mag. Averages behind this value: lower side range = 7.67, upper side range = 7.46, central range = 7.32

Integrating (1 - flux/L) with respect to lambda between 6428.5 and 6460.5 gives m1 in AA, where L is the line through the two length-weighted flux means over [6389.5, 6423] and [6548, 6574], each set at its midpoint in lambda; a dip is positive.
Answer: -2.4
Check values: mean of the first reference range 7.01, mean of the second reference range 6.81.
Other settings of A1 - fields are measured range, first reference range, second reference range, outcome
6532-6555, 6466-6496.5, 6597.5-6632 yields 0.53 AA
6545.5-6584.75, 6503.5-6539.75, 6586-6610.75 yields 2.50 AA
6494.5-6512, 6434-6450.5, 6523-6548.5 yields 0.24 AA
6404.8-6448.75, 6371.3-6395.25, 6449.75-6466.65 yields 2.00 AA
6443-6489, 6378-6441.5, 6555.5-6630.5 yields -2.55 AA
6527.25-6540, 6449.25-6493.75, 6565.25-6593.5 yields -0.62 AA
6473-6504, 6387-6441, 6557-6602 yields -2.32 AA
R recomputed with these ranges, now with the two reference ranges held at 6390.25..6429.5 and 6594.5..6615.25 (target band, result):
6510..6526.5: -0.4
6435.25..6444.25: -0.4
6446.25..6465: -1.0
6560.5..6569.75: 1.5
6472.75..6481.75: -0.5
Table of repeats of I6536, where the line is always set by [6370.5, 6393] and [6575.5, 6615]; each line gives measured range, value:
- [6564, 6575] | 0.140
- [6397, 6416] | 0.070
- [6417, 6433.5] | 0.040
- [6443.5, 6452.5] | -0.007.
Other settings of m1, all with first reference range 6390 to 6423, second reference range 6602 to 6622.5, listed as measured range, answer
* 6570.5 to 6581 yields 0.3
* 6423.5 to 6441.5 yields -0.7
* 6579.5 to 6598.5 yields 0.8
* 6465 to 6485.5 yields -1.2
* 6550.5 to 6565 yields 1.1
